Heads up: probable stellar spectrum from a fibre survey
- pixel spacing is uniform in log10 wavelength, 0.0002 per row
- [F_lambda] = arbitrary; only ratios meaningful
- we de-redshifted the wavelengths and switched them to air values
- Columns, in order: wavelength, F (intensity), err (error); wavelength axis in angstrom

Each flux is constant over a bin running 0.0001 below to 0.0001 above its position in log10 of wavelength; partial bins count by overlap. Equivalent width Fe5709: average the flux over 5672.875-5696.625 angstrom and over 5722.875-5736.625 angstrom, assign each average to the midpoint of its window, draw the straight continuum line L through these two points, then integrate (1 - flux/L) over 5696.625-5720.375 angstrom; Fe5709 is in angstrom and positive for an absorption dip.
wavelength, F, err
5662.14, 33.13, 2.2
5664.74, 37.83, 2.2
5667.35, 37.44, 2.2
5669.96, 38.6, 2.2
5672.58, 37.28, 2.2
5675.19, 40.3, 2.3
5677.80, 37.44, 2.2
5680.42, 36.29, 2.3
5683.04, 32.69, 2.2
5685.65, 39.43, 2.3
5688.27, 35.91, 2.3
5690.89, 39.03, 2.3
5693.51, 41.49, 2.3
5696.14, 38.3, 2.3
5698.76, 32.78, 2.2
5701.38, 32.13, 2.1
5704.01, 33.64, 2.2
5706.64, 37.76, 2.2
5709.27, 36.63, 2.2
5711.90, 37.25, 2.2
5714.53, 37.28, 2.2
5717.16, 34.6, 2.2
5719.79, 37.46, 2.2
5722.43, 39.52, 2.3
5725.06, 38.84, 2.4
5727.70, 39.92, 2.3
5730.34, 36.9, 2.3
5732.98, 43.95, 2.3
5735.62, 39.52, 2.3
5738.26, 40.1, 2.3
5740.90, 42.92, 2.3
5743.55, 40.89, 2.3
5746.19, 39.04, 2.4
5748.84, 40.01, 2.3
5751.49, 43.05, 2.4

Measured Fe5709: 2.04 angstrom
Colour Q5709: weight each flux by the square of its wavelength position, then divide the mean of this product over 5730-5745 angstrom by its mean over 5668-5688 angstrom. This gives 1.12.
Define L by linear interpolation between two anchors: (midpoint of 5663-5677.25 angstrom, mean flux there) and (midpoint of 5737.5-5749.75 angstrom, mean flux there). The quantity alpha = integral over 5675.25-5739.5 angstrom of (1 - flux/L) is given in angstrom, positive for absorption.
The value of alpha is 3.1 angstrom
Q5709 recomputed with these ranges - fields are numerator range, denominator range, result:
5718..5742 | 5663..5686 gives 1.09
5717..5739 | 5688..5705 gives 1.09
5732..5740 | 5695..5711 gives 1.18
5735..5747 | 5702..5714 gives 1.14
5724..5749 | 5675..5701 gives 1.10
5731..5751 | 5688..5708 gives 1.14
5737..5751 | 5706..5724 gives 1.11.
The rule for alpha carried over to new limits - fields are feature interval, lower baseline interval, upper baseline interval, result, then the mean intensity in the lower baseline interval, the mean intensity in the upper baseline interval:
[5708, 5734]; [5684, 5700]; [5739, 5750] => 0.8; 37.7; 40.7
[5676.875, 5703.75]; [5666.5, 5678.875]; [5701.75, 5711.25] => 0.4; 38.3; 35.7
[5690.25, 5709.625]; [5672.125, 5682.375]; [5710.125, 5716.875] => 0.4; 37.5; 36.8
